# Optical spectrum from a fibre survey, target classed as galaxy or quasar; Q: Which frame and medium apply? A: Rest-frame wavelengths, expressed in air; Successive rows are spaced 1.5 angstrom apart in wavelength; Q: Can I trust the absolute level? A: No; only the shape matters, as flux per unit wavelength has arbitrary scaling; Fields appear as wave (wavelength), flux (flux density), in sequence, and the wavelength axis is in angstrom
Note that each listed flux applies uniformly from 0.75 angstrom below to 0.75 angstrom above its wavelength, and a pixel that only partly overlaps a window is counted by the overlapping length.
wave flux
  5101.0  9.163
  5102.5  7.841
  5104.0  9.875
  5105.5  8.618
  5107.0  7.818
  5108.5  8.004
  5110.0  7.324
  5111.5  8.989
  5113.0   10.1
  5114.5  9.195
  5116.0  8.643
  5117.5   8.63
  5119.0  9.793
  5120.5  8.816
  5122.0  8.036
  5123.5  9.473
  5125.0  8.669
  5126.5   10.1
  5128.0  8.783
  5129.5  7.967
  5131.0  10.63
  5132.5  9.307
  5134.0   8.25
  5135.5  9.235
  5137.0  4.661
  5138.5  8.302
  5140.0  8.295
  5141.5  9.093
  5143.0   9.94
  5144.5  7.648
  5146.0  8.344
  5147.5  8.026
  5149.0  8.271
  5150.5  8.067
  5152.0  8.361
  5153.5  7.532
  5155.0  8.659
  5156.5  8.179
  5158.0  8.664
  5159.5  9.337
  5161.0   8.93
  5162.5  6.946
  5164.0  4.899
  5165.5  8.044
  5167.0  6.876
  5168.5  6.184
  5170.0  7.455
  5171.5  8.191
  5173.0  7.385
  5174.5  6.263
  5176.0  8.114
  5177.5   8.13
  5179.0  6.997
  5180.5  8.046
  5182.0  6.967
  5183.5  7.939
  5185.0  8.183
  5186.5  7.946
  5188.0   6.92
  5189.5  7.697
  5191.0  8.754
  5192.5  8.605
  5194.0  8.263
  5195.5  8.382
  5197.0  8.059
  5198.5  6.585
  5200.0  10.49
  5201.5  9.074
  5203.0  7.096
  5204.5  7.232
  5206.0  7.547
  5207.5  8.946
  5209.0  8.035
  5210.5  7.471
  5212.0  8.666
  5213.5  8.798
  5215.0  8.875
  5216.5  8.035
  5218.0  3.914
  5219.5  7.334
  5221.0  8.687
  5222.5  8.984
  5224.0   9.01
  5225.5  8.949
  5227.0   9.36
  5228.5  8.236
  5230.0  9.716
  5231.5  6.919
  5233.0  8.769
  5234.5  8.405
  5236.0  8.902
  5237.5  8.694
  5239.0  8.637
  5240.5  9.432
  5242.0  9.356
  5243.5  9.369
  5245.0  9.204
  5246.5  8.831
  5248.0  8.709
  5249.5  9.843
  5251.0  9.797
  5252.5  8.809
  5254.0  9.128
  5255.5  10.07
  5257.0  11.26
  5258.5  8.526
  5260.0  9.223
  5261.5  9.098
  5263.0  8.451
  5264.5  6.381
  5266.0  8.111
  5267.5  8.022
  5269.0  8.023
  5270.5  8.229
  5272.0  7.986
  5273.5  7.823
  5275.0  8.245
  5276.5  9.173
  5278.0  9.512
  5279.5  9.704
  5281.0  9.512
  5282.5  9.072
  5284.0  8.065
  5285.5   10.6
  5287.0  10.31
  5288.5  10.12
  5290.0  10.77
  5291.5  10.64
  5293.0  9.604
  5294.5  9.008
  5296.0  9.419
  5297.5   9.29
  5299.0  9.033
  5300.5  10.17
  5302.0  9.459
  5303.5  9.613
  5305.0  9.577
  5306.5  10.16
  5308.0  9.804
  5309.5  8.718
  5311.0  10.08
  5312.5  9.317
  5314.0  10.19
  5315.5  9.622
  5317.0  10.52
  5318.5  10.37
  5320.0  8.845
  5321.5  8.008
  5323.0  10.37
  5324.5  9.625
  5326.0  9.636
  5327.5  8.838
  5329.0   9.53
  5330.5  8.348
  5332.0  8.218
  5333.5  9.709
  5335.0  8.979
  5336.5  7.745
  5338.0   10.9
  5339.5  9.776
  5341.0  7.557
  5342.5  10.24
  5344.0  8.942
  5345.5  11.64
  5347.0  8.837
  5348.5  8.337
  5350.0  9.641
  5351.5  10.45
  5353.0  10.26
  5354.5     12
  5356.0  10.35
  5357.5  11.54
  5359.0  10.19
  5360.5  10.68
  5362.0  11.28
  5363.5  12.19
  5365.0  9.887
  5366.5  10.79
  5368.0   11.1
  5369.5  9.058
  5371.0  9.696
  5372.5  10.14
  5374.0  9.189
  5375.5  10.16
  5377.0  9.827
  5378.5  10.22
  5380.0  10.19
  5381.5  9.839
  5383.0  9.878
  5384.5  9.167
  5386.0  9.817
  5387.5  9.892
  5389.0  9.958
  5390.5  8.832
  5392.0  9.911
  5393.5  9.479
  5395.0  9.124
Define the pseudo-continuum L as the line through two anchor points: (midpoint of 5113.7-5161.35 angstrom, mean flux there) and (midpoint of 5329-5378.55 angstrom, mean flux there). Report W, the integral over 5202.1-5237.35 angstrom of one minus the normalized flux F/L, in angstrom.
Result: 3.6 angstrom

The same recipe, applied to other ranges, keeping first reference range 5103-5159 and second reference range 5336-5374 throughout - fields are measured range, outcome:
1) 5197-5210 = 1.4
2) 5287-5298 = -0.2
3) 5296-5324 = 0.6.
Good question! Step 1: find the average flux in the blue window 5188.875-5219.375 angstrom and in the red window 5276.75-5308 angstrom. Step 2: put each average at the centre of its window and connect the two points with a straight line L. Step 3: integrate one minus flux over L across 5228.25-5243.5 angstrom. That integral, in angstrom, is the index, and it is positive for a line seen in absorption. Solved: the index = -0.2 angstrom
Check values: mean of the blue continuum 8.01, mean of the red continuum 9.68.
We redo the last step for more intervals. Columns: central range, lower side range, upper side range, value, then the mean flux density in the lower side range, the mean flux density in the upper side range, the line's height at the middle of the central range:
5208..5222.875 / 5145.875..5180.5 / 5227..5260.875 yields 1.3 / 7.73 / 9.09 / 8.61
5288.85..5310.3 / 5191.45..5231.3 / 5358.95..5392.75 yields -1.1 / 8.23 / 10.1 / 9.22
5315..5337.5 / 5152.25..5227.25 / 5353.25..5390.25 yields 1.0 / 7.91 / 10.3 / 9.68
